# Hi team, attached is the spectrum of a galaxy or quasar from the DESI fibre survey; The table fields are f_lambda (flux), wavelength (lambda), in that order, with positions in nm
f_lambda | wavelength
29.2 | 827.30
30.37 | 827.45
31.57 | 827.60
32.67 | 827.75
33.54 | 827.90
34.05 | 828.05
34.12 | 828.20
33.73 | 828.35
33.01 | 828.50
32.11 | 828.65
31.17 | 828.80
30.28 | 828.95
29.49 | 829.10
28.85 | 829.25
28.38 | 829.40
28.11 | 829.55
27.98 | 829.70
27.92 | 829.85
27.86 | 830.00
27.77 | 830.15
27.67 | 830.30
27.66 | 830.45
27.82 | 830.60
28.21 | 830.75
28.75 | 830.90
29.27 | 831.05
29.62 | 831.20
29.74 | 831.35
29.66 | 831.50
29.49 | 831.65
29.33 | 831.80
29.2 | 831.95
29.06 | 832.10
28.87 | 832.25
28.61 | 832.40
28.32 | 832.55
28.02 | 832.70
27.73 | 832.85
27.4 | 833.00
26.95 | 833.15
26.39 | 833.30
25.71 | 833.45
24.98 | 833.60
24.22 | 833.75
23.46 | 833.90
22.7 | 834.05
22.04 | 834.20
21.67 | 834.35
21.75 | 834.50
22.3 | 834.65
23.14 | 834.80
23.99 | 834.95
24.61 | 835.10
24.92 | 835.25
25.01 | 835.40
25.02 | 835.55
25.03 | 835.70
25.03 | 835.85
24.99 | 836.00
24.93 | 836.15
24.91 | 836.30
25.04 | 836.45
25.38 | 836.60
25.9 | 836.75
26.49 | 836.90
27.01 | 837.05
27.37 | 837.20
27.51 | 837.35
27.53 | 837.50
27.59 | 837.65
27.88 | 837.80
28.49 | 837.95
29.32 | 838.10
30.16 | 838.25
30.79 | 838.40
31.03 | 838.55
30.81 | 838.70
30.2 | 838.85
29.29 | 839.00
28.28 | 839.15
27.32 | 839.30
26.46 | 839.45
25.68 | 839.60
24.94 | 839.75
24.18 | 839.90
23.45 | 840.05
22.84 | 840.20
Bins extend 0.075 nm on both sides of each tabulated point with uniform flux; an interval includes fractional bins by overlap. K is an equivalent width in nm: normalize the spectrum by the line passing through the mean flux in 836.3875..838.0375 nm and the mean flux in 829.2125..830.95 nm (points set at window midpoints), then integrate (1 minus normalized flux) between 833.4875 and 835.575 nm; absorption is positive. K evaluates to 0.29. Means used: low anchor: 28.1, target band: 23.6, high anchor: 27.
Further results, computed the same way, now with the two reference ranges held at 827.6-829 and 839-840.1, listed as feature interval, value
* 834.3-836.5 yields 0.33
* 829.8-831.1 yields 0.14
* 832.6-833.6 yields 0.10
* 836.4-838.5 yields -0.03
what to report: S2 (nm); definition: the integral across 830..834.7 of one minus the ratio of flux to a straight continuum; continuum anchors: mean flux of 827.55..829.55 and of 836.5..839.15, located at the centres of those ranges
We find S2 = 0.52 nm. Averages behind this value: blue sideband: 31.6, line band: 27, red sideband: 28.4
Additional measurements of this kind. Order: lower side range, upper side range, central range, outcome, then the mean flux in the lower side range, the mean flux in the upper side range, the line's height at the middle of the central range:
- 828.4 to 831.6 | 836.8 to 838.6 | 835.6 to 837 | 0.156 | 29.2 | 28.4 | 28.5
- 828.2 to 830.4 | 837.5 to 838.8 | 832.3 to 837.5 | 0.744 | 29.7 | 29.4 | 29.5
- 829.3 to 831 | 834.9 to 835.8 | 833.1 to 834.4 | 0.079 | 28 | 24.8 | 25.8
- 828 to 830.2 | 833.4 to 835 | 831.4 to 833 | -0.171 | 30.3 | 23.2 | 26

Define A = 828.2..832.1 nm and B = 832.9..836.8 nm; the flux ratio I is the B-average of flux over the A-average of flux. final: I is 0.8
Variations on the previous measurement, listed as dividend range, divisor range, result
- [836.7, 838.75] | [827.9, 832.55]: 0.96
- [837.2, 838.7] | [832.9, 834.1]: 1.14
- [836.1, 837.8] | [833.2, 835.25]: 1.11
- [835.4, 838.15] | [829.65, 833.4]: 0.93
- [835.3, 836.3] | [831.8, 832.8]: 0.87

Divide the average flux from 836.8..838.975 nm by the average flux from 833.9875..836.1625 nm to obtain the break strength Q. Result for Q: 1.2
